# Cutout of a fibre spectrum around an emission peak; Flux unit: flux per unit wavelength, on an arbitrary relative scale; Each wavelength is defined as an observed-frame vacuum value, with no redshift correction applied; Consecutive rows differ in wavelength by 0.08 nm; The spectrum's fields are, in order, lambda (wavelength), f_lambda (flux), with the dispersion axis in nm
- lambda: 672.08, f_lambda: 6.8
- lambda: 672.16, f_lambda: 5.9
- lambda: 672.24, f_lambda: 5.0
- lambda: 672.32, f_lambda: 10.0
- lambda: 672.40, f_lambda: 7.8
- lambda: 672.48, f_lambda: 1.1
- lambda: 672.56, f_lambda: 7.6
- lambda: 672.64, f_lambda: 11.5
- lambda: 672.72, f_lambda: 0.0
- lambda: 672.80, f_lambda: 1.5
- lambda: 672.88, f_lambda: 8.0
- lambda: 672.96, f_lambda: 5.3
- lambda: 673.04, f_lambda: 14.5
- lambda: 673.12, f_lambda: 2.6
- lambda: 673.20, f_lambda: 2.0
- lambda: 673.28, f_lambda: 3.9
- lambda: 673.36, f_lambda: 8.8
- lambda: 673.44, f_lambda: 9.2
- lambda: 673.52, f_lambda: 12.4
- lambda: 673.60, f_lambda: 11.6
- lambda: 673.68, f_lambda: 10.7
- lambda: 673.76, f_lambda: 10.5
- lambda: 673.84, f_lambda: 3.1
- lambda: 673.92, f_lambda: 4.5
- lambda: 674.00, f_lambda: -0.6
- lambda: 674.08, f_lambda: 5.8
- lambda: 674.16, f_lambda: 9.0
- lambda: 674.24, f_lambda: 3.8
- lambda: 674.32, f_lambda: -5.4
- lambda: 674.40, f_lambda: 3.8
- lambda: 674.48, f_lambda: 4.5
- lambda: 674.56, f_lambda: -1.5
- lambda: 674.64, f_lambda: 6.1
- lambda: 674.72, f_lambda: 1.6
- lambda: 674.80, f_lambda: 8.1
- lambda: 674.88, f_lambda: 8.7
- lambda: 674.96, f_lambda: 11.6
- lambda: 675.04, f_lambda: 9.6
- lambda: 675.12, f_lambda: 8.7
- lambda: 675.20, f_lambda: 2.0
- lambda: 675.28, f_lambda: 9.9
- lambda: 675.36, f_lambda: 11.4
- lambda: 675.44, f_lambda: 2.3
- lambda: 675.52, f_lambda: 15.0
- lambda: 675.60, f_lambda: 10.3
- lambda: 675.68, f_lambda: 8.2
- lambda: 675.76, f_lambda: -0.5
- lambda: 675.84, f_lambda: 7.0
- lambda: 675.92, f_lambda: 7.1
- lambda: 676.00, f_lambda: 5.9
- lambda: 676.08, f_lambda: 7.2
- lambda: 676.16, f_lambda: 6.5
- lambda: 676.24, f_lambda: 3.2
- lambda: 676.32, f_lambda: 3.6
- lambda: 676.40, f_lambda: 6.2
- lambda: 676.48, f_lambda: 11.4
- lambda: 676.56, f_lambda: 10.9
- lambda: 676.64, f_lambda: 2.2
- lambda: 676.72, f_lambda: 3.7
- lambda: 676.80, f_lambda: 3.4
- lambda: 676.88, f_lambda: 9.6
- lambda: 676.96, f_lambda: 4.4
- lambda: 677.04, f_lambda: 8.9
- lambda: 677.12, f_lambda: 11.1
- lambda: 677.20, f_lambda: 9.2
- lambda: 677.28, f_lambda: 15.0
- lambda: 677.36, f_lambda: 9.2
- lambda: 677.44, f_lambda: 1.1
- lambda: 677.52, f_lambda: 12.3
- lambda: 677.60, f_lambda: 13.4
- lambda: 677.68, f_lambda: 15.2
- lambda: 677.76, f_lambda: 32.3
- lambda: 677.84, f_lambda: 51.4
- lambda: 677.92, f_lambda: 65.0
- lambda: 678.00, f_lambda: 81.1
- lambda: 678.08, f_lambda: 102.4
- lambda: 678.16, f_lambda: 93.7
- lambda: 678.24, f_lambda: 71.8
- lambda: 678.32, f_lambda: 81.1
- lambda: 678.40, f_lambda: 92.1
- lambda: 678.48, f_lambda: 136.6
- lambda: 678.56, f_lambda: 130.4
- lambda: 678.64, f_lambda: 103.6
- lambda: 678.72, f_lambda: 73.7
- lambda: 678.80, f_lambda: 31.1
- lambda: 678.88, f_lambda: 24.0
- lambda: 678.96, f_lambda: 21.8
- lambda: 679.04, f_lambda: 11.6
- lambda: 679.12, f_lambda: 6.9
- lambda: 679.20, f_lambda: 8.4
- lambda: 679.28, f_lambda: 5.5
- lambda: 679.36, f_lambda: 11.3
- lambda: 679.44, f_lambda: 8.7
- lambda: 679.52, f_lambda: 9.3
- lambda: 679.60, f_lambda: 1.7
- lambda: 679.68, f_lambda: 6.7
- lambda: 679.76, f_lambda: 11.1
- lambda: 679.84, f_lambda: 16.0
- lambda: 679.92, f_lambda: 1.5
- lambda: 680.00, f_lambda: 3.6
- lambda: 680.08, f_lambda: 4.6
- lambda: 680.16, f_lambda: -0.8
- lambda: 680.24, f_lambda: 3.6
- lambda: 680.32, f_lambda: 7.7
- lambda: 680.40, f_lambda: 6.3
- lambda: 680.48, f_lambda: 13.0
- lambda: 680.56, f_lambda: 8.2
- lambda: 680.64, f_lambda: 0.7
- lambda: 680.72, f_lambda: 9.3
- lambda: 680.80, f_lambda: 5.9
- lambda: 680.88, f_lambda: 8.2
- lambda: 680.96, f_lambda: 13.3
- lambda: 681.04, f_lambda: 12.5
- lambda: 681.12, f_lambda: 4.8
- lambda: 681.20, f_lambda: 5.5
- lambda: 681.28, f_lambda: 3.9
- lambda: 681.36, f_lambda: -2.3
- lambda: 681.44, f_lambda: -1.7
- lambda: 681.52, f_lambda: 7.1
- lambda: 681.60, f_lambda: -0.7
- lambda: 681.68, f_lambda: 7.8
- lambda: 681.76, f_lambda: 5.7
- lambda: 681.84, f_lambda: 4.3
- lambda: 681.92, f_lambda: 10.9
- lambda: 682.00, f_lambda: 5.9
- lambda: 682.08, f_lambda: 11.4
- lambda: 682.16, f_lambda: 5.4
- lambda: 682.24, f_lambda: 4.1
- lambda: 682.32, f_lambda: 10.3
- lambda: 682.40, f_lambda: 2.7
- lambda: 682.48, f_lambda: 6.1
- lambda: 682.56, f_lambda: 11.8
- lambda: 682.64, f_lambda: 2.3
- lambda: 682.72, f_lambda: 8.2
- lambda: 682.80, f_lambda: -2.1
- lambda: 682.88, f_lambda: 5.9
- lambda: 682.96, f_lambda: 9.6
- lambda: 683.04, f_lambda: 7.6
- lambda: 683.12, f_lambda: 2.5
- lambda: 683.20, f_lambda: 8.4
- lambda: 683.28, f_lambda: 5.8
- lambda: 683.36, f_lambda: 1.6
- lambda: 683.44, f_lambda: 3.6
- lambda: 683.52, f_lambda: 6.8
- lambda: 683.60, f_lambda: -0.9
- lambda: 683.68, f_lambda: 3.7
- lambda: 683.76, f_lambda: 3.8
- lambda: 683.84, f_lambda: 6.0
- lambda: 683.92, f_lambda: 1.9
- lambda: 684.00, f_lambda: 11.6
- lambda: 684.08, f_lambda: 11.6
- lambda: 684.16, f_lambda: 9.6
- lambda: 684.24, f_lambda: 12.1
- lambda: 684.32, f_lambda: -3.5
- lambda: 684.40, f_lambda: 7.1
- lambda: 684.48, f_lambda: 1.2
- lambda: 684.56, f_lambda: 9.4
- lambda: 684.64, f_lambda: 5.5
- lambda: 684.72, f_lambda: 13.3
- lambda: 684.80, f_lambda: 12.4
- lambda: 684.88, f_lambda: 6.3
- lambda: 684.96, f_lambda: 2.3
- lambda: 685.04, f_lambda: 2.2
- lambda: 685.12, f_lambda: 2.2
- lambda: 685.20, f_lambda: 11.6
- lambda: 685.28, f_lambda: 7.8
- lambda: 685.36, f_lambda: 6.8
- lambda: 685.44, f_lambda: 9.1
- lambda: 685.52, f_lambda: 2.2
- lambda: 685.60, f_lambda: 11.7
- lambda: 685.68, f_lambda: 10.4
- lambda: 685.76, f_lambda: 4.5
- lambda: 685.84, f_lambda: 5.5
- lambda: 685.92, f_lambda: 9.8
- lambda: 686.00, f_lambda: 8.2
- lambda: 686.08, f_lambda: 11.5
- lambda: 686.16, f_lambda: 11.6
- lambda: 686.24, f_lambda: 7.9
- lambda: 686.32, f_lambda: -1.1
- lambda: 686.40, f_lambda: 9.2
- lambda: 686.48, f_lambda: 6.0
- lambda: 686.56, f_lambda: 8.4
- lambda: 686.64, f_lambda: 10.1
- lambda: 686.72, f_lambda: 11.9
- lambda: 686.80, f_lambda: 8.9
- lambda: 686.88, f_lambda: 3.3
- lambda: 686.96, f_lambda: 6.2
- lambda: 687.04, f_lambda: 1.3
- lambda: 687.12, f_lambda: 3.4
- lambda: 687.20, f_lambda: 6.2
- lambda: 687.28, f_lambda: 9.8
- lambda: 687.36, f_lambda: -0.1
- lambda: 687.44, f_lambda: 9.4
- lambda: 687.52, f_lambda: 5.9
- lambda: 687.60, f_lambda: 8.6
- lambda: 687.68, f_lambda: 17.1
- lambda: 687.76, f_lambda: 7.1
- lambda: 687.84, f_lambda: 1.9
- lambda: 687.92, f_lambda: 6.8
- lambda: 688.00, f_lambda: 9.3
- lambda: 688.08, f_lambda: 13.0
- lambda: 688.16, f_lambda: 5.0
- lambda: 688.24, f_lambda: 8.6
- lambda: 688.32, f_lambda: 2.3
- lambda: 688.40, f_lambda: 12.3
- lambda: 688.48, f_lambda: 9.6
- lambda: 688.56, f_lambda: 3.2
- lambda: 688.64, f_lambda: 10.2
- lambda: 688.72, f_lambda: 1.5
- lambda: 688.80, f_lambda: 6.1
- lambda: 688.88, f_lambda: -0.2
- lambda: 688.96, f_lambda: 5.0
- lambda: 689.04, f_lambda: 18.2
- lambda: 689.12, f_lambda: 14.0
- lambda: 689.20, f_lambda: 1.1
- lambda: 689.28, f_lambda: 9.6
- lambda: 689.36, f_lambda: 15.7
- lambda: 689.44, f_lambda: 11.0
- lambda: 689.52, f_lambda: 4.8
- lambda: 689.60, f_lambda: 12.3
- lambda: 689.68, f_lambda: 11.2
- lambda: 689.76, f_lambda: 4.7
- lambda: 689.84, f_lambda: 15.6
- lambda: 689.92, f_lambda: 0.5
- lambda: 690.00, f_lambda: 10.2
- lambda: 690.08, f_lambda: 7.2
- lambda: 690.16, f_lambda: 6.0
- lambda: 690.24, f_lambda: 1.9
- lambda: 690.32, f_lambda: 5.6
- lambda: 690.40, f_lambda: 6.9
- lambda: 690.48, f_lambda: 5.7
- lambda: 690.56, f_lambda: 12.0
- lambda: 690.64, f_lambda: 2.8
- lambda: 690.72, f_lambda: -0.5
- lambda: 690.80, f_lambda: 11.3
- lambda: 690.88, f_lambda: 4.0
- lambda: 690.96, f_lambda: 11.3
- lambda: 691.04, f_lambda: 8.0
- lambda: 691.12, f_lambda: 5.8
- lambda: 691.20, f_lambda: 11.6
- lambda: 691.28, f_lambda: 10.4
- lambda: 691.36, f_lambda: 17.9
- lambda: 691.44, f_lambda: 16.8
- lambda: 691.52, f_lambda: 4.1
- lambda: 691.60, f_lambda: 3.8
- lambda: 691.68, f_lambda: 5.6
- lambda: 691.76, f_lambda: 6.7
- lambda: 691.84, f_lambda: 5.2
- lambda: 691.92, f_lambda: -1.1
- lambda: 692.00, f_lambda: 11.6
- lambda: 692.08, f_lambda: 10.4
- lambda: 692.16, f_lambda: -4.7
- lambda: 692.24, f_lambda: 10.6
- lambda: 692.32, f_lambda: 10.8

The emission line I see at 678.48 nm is [O II]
